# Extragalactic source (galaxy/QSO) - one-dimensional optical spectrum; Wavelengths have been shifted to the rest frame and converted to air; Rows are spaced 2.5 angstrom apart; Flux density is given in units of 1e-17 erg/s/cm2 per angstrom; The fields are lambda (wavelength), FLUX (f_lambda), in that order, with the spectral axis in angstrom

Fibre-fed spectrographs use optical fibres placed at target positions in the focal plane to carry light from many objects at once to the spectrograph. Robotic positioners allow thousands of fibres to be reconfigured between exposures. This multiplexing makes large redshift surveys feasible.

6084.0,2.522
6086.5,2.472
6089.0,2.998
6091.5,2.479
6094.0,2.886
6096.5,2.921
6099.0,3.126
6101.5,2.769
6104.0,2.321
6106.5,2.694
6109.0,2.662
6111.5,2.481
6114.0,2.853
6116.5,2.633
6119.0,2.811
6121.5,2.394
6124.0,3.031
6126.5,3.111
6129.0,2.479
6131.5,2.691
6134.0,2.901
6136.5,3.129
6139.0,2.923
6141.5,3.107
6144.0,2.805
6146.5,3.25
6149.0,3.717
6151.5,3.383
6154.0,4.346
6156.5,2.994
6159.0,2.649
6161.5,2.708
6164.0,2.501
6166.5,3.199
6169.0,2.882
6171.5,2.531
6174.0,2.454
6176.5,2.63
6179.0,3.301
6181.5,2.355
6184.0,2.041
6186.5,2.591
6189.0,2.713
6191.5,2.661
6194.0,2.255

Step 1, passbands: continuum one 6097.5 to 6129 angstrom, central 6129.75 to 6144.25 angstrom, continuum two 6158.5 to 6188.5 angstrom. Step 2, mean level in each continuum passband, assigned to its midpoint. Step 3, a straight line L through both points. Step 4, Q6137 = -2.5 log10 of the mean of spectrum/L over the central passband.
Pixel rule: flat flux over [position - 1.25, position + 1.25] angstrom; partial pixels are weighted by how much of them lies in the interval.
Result -0.08 mag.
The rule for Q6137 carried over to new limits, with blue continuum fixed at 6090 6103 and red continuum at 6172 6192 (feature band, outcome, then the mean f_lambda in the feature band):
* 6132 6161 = -0.18 mag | 3.17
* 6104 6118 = 0.06 mag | 2.64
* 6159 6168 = -0.06 mag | 2.78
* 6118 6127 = -0.02 mag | 2.81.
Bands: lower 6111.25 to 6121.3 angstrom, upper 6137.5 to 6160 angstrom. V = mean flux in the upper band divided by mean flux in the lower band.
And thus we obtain 1.2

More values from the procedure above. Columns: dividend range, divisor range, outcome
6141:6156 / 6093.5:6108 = 1.23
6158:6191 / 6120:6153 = 0.89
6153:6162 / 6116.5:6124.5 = 1.18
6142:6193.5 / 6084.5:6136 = 1.05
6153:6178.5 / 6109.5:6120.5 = 1.08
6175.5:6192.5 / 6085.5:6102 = 0.93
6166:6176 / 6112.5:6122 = 1.01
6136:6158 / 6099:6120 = 1.23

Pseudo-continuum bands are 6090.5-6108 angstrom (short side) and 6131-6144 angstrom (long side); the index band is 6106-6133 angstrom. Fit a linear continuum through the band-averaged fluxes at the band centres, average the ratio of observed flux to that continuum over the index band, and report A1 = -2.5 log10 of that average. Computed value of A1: 0.05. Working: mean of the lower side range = 2.74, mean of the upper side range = 2.95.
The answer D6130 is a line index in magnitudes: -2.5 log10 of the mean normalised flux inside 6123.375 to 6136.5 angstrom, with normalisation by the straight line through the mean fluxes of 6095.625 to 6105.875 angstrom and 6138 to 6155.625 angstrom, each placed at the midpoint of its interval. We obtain 0.10 mag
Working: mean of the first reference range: 2.77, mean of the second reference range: 3.36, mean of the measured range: 2.86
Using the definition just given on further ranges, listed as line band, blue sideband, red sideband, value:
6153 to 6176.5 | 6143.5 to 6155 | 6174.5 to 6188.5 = 0.070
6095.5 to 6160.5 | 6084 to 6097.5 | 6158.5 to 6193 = -0.091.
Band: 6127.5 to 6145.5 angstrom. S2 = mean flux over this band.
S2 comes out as 2.87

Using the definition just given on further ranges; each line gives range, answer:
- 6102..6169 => 2.91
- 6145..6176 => 3.04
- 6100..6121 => 2.65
